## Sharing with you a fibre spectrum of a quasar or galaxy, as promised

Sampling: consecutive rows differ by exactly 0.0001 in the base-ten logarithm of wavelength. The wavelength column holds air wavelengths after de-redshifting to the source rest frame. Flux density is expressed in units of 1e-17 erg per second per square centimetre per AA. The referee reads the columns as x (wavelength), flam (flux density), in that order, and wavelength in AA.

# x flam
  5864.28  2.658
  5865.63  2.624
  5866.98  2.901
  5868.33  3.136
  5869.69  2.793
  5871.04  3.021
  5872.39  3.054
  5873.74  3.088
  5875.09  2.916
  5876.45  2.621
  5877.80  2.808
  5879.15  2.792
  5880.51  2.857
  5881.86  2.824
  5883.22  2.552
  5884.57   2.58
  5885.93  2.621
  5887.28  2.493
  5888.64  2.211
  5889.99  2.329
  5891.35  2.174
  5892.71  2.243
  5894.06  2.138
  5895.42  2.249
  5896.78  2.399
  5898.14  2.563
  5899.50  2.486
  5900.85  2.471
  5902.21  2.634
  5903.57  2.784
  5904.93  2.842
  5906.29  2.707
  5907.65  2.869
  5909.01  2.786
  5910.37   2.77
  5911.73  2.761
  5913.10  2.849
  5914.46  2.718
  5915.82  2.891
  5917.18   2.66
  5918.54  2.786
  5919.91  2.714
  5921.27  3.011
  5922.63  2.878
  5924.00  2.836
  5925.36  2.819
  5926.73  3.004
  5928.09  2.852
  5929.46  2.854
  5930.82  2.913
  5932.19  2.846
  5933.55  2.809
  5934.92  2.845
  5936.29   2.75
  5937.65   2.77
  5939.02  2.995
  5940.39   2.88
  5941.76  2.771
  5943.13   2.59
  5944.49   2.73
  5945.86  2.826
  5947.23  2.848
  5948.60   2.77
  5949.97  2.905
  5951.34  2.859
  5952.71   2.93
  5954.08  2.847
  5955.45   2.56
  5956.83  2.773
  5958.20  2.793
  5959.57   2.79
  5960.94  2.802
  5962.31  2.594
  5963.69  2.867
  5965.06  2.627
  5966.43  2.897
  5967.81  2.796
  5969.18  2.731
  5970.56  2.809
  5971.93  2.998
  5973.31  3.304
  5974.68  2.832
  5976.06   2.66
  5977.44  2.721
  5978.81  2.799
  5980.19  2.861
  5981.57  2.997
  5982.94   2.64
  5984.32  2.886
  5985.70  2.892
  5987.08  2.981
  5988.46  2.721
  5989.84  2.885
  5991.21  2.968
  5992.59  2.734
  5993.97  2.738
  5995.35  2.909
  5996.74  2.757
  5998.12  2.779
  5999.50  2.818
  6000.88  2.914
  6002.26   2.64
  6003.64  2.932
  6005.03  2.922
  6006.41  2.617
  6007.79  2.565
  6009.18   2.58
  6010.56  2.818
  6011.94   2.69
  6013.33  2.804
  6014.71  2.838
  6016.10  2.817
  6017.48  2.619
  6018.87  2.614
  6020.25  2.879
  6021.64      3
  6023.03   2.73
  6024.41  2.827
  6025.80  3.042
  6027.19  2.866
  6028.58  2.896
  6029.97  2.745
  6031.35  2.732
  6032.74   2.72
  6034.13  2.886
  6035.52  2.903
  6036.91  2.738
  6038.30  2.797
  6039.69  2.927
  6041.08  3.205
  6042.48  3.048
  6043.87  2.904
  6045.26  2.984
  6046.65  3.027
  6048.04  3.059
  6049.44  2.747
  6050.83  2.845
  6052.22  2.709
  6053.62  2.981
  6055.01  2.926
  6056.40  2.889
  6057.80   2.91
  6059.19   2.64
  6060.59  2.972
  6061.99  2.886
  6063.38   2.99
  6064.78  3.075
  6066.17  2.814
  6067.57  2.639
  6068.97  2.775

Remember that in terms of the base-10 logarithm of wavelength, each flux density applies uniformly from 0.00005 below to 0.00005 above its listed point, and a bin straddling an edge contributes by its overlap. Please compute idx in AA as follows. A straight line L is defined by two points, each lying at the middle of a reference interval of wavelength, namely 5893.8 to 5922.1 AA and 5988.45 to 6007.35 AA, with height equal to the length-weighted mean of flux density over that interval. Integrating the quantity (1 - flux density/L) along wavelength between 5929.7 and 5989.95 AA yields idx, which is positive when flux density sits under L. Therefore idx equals -1.4 AA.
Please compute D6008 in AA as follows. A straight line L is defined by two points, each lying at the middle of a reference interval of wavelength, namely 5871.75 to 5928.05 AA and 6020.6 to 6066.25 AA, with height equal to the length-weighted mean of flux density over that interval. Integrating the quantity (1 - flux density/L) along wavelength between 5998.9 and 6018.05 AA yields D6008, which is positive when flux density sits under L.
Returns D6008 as 0.6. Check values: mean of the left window 2.68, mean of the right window 2.89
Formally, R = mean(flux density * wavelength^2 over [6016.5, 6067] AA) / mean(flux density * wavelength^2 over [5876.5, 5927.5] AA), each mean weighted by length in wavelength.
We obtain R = 1.14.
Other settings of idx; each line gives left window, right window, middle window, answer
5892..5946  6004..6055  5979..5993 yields -0.3 AA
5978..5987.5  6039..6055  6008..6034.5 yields 1.1 AA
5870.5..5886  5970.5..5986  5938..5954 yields 0.1 AA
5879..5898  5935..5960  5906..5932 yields -1.9 AA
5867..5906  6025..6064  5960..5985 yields -0.4 AA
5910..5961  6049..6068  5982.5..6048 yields 0.4 AA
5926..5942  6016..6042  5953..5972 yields 0.5 AA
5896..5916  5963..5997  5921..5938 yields -0.7 AA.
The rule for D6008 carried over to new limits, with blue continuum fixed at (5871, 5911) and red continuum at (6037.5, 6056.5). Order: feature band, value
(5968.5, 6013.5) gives 0.1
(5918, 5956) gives -1.6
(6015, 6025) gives 0.3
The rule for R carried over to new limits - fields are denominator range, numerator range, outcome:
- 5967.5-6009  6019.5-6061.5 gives 1.04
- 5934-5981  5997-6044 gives 1.02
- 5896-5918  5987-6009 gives 1.07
